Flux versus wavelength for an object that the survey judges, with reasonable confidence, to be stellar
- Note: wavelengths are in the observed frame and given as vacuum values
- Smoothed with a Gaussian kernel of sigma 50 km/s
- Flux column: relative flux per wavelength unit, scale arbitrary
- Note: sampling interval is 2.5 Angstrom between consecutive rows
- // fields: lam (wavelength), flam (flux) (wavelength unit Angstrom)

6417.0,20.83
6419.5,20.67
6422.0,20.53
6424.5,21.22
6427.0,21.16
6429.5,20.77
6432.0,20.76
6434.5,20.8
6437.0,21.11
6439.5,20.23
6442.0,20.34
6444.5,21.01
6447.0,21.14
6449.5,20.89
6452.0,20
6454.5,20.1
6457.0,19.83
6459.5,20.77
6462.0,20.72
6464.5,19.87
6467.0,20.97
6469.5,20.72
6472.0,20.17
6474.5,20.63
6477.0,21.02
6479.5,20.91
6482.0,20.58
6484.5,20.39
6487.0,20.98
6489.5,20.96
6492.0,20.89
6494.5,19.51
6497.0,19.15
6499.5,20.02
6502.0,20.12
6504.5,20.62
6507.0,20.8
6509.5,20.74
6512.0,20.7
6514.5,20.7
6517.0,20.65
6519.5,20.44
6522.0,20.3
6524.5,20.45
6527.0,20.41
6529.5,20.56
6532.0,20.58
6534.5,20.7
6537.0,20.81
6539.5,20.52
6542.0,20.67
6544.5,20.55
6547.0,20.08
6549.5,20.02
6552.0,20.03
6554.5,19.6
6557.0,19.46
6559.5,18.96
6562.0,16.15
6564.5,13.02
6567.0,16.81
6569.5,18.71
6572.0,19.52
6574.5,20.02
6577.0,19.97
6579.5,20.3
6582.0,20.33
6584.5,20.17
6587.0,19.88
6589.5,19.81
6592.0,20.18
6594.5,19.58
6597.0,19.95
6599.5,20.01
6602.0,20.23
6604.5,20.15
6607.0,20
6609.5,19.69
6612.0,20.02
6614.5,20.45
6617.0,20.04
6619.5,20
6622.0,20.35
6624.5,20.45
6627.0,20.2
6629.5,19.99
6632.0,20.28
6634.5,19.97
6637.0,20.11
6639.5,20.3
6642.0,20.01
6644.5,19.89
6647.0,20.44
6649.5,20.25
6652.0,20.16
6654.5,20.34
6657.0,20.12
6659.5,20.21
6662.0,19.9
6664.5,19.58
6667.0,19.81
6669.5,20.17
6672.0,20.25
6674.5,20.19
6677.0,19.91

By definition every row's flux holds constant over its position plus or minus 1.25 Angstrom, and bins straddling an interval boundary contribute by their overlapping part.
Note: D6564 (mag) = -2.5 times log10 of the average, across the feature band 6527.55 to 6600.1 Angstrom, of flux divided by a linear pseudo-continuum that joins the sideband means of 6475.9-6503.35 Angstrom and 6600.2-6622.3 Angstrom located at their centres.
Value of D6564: 0.04 mag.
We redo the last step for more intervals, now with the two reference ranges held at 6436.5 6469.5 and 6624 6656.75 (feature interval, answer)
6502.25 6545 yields -0.01 mag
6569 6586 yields 0.02 mag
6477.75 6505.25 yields 0.00 mag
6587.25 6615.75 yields 0.01 mag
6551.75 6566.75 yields 0.15 mag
